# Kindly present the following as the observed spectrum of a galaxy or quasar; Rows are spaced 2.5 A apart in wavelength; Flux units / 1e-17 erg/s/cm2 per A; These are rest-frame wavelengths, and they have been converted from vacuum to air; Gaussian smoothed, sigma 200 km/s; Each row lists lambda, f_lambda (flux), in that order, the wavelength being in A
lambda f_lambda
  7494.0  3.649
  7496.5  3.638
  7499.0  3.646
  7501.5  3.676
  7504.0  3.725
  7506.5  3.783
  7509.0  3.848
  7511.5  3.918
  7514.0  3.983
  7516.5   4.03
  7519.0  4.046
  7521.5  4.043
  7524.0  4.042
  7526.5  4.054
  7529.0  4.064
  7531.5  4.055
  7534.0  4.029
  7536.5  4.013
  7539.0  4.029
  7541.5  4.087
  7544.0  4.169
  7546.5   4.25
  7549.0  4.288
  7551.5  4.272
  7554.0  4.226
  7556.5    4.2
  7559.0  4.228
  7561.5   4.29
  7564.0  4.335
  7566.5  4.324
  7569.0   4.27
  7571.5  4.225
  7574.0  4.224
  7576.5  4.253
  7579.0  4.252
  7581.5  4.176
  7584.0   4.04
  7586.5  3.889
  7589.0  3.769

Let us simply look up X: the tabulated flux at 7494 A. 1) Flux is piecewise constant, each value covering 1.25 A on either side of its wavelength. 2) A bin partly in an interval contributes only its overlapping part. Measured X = 3.649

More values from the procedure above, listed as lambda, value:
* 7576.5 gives 4.253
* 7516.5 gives 4.03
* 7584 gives 4.04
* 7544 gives 4.169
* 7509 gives 3.848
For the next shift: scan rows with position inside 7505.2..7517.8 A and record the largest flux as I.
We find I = 4.03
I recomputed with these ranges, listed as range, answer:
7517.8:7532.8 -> 4.064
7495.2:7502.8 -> 3.676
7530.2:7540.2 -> 4.055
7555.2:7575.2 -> 4.335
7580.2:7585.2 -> 4.176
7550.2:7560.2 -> 4.272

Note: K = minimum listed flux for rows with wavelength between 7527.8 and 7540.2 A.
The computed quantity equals 4.013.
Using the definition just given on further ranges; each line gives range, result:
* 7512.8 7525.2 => 3.983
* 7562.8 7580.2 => 4.224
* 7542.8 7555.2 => 4.169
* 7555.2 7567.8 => 4.2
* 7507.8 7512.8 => 3.848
